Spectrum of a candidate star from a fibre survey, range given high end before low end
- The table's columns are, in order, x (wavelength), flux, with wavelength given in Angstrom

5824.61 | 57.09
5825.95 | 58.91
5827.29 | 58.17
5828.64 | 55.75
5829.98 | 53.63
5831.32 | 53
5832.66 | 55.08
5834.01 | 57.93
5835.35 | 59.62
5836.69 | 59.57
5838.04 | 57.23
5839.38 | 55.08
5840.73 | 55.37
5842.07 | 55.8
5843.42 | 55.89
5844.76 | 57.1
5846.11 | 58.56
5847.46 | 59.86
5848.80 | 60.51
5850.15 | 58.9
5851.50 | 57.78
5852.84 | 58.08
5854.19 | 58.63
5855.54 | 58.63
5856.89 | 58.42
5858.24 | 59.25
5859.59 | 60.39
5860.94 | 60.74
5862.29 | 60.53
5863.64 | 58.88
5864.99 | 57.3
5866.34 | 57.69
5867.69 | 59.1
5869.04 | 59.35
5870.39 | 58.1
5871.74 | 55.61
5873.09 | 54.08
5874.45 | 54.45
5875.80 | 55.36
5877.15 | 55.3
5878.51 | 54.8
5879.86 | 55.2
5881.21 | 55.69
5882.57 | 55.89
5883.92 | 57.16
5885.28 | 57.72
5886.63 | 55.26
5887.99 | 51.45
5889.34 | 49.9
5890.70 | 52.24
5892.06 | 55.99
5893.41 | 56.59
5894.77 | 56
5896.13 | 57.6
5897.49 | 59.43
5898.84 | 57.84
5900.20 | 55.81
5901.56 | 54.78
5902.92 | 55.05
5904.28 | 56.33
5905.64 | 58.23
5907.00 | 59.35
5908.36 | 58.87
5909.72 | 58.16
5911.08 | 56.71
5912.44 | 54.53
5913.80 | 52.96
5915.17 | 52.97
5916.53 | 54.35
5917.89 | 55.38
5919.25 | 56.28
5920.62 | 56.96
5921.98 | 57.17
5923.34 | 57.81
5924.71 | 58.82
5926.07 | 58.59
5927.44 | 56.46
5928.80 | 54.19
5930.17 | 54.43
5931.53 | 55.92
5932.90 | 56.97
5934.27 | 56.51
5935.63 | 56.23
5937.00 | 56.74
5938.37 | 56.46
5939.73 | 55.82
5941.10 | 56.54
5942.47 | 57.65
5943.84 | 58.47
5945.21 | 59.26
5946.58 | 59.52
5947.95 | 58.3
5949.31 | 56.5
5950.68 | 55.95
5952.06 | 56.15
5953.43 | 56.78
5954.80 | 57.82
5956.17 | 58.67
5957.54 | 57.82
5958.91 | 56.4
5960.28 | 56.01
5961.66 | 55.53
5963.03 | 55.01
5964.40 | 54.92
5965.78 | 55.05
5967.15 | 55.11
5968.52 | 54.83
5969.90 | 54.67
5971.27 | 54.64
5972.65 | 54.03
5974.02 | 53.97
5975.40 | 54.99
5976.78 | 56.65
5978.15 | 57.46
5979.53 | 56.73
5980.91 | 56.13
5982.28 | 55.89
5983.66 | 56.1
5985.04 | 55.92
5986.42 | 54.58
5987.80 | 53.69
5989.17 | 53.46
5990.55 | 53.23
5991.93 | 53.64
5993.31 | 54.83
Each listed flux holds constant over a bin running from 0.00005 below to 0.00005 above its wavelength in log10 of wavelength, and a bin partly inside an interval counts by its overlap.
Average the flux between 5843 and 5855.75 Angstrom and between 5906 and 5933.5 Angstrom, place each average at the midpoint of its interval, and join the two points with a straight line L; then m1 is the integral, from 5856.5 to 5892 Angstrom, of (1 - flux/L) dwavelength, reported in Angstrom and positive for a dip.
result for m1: 0.75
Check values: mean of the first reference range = 58.4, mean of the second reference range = 56.4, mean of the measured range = 56.5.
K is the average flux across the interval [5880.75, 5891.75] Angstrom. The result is 54.4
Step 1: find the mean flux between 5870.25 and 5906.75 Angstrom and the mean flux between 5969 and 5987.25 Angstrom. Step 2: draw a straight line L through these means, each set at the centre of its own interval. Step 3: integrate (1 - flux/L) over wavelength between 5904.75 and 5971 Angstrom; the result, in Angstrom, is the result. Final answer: -1.2 Angstrom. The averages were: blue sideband 55.6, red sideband 55.5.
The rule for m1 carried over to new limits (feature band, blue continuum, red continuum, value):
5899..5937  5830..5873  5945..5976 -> 0.3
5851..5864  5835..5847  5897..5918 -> -0.5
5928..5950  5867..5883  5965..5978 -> -0.6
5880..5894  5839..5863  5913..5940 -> 0.6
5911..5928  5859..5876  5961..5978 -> 0.1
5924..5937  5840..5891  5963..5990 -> -0.1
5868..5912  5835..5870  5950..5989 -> 1.1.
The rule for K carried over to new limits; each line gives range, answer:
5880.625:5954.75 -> 56.4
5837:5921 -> 56.7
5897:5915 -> 56.6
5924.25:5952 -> 56.9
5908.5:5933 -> 56.1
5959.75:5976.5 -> 54.9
